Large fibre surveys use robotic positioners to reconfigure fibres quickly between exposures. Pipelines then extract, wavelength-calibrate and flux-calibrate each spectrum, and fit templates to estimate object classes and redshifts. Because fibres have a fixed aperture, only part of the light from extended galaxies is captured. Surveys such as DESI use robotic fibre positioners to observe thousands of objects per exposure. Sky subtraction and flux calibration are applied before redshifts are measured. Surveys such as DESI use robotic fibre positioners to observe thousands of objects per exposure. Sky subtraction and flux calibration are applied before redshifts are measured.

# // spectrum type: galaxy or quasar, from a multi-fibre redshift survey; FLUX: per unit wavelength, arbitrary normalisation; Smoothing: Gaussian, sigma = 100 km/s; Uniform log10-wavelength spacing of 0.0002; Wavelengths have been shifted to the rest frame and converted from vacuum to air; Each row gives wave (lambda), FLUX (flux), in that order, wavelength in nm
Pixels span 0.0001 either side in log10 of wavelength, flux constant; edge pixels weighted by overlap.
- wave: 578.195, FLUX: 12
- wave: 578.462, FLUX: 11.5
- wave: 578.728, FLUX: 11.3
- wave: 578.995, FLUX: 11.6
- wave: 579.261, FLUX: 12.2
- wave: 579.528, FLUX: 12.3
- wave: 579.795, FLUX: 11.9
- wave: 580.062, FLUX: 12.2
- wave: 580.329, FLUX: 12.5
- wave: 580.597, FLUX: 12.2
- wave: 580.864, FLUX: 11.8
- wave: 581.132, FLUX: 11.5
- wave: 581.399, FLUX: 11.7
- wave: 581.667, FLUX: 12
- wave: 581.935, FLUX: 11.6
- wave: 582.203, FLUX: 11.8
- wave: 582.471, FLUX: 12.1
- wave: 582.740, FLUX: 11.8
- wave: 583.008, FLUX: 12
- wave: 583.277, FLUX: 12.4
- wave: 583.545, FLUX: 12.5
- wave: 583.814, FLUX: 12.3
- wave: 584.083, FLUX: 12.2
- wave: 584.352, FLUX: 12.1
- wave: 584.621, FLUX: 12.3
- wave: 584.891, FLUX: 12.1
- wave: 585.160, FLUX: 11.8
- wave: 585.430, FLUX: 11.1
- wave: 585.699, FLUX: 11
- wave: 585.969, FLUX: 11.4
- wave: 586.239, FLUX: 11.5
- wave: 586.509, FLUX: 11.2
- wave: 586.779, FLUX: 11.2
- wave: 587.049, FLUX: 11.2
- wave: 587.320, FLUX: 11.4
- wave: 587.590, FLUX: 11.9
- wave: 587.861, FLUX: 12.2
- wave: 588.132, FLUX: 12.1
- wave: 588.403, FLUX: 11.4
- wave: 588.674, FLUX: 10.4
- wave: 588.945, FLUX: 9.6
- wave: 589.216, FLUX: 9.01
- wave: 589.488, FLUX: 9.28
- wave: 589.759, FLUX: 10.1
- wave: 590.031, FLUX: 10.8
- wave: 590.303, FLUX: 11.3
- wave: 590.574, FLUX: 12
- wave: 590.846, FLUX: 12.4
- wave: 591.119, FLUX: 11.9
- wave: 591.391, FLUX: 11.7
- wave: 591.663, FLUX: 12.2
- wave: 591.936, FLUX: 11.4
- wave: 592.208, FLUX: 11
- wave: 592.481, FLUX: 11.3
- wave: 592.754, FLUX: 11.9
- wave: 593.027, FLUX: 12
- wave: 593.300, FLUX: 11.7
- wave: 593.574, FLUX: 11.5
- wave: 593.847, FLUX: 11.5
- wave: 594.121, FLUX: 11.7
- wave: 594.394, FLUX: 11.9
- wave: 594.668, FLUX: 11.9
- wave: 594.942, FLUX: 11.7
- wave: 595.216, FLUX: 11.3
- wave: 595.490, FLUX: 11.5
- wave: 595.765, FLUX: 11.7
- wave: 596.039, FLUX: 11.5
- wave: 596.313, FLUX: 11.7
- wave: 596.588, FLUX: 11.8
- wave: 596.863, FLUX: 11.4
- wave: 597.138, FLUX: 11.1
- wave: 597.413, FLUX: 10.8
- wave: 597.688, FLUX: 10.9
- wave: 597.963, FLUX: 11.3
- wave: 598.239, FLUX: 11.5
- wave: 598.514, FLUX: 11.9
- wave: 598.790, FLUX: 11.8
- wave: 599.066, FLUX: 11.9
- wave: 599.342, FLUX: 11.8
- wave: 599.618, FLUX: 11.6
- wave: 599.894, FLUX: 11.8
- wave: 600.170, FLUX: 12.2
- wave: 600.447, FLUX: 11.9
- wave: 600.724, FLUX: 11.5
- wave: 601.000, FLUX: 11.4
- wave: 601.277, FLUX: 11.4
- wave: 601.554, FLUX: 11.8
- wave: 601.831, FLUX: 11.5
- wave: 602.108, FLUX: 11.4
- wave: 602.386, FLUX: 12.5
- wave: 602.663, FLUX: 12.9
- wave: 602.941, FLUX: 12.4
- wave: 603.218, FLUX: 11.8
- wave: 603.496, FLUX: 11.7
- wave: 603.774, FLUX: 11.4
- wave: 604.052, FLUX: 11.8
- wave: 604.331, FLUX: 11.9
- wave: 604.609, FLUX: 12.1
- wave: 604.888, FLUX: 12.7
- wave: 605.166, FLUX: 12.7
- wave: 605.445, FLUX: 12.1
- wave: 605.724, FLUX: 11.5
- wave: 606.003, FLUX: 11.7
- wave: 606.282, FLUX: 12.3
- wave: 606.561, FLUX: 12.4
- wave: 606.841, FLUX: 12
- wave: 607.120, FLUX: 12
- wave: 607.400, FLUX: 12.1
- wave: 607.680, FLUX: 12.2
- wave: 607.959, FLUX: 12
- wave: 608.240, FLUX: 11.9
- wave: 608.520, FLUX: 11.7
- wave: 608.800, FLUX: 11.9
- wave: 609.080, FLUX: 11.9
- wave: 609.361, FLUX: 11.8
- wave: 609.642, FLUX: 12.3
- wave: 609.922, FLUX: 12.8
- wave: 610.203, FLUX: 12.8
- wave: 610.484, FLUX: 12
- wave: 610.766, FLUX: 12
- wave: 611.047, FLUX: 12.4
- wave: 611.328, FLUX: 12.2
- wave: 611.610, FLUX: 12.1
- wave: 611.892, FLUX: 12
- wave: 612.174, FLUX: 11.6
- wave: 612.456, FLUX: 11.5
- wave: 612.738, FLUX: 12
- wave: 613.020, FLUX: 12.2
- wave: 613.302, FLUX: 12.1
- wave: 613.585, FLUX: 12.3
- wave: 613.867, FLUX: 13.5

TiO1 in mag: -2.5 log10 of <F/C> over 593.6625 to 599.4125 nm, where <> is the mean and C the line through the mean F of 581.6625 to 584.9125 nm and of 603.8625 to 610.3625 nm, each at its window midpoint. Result 0.05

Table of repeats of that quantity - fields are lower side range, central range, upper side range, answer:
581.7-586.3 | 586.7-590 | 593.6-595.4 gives 0.09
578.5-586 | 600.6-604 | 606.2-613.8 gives 0.02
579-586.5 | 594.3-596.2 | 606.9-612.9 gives 0.03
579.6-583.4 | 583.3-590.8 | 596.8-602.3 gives 0.05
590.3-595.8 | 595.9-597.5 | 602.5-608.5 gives 0.04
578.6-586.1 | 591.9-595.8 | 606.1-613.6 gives 0.04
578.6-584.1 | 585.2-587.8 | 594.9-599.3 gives 0.04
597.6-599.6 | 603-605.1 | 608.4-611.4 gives -0.01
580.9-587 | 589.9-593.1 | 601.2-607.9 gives 0.02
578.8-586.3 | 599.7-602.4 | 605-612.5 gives 0.03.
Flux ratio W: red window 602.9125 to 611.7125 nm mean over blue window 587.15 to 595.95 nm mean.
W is 1.06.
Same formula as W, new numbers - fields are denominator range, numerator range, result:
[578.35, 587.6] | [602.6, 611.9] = 1.02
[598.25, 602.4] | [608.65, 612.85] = 1.03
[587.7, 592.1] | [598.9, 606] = 1.07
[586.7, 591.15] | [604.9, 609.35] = 1.09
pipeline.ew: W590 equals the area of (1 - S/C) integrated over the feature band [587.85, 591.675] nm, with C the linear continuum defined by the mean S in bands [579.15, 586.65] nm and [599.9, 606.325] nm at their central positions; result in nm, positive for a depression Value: 0.29 nm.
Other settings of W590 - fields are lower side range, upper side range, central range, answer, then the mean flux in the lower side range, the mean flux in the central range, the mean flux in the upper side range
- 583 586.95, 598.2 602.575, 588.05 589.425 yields 0.16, 11.8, 10.4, 11.8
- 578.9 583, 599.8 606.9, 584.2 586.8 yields 0.08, 12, 11.6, 12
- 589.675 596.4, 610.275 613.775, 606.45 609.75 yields -0.01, 11.6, 12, 12.1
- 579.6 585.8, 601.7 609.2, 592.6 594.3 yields 0.04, 12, 11.7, 12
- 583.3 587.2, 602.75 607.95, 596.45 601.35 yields 0.16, 11.7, 11.6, 12.1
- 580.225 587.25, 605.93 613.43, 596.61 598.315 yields 0.11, 11.8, 11.2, 12.1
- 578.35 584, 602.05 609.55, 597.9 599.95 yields 0.05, 12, 11.7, 12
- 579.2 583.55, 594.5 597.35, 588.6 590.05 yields 0.25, 12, 9.77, 11.5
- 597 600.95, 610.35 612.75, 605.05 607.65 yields -0.06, 11.6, 12.1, 12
